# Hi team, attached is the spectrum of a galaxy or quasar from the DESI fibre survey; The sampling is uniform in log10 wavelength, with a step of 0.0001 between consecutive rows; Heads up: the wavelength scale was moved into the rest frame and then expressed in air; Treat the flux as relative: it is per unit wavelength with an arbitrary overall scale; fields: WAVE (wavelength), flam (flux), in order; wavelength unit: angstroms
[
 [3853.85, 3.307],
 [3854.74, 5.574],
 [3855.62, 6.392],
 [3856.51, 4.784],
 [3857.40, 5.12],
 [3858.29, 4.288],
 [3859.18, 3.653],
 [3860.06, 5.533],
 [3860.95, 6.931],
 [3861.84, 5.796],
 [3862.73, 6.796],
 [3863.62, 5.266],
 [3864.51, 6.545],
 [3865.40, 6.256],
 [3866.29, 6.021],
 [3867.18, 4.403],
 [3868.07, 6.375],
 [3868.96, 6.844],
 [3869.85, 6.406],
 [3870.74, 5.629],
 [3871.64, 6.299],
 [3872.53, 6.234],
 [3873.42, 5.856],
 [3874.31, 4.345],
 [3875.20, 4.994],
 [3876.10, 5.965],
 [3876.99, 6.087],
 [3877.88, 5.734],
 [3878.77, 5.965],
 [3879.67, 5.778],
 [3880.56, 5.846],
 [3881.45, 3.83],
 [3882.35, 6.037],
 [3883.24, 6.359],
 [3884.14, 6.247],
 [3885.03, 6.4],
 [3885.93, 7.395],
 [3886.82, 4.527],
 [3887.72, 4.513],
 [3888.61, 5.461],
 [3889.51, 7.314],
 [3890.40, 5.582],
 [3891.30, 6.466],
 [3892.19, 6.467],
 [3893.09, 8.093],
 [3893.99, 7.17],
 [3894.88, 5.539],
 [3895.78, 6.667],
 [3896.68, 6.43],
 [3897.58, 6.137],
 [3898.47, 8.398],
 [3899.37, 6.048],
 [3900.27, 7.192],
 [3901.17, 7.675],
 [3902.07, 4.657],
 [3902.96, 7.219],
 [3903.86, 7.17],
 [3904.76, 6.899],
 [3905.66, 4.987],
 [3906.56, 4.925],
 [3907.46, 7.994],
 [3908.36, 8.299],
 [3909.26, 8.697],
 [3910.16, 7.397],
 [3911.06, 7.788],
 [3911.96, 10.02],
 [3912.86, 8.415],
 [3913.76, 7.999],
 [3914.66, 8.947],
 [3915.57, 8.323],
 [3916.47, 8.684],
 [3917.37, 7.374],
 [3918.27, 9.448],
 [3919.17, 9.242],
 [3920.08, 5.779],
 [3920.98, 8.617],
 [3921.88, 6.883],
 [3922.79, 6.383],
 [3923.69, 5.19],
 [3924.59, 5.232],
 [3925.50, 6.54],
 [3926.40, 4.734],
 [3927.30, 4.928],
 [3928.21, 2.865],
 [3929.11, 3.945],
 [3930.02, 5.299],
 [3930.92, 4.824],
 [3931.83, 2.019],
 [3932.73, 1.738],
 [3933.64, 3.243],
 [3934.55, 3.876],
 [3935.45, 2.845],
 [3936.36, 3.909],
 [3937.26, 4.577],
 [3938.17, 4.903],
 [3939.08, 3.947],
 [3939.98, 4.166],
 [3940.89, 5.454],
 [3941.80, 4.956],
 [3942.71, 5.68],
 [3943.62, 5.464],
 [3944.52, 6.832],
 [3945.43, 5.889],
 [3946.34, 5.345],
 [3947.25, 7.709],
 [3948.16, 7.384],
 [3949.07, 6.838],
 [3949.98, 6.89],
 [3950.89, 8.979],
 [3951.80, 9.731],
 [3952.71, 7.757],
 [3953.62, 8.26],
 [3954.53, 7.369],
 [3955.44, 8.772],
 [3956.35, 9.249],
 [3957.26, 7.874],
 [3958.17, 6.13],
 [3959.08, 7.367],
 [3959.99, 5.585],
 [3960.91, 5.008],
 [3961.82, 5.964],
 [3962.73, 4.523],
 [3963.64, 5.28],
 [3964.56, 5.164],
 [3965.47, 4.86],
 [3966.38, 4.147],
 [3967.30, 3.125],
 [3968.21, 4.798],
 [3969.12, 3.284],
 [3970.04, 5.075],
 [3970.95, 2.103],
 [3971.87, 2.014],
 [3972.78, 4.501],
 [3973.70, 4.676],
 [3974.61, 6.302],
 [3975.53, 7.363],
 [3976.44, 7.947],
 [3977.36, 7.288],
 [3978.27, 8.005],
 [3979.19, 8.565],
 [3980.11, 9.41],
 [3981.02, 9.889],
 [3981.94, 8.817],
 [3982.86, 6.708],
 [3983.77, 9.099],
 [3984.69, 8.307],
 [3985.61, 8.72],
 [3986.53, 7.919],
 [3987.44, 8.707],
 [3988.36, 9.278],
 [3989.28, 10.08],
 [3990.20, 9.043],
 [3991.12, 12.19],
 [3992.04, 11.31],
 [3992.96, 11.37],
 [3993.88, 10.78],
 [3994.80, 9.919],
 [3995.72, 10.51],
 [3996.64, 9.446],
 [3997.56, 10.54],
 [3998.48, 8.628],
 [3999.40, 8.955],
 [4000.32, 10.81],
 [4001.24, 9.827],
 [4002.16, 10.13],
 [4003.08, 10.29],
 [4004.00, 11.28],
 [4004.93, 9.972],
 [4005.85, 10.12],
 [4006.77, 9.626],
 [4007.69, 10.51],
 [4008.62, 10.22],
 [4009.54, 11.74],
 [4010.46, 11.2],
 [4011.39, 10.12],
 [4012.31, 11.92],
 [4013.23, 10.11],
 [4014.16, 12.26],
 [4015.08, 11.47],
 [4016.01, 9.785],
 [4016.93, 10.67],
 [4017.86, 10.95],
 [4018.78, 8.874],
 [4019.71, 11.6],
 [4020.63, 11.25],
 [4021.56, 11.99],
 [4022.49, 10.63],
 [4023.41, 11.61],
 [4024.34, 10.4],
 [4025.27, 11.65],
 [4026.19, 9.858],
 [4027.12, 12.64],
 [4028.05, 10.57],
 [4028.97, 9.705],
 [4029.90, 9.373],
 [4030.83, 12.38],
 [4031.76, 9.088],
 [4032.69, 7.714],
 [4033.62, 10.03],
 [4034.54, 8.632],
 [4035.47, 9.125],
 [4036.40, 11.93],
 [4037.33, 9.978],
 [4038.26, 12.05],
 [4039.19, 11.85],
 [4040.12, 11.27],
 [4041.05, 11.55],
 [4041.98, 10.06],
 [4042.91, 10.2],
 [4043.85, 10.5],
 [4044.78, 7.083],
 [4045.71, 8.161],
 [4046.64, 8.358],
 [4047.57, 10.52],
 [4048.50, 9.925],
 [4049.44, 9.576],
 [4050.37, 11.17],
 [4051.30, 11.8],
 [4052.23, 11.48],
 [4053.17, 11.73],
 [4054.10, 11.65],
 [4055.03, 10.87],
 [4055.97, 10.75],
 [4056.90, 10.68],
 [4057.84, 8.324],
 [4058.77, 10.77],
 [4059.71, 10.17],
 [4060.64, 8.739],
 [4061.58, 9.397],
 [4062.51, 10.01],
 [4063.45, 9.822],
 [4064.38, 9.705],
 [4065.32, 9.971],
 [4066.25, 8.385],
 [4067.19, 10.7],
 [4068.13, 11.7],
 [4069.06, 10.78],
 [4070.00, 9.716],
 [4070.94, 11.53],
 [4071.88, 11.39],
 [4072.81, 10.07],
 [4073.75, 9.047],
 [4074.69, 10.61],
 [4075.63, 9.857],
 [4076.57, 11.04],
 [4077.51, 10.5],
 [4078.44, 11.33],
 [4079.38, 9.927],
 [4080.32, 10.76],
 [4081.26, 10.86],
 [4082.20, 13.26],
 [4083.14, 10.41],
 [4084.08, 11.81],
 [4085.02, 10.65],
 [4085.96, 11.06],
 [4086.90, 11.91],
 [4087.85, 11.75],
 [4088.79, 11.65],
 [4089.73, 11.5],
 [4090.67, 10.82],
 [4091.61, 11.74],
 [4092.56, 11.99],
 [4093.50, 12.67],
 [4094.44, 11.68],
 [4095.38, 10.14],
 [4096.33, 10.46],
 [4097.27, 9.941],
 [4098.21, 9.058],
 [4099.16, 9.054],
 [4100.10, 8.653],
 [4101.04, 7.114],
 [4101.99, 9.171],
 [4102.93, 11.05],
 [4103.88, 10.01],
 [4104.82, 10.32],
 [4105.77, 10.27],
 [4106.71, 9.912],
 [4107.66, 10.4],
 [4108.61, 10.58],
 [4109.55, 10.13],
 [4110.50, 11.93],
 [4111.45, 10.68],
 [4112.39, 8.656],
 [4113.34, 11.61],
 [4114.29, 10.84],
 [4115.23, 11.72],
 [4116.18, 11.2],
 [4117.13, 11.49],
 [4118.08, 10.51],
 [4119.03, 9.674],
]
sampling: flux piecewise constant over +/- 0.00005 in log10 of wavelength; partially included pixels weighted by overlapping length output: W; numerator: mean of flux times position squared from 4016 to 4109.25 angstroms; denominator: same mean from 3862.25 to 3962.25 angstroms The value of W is 1.8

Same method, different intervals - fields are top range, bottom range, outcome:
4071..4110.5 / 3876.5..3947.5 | 1.90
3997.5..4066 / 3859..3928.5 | 1.72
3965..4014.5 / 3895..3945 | 1.45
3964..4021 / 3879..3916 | 1.36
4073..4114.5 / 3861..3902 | 1.93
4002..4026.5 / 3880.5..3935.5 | 1.79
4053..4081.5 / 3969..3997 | 1.33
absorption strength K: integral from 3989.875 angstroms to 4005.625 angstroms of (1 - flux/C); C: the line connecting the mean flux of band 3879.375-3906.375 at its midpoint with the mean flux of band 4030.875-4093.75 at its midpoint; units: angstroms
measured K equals -2.5 angstroms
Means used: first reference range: 6.27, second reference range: 10.5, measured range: 10.3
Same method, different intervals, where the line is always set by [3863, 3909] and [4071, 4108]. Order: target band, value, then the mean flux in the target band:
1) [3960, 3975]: 6.6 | 4.45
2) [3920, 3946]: 8.5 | 4.84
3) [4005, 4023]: -3.6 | 10.8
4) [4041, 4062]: -0.7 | 10.1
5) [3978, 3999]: -2.6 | 9.46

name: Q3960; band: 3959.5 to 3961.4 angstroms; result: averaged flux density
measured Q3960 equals 5.34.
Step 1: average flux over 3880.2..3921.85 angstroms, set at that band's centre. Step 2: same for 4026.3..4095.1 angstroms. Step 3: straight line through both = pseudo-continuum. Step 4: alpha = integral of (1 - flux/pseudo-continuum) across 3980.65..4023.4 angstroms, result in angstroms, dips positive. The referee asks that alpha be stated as -4.3 angstroms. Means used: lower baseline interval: 6.98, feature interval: 10.2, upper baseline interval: 10.6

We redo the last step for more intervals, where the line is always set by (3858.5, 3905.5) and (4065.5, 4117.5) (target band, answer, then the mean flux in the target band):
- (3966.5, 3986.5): 4.2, 6.47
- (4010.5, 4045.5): -4.9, 10.6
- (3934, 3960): 4.1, 6.34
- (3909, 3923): -2.7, 8.14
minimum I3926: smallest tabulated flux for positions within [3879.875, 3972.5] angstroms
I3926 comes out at 1.738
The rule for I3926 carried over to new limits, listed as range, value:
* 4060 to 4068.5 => 8.385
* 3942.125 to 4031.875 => 2.014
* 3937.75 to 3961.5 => 3.947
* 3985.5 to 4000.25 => 7.919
